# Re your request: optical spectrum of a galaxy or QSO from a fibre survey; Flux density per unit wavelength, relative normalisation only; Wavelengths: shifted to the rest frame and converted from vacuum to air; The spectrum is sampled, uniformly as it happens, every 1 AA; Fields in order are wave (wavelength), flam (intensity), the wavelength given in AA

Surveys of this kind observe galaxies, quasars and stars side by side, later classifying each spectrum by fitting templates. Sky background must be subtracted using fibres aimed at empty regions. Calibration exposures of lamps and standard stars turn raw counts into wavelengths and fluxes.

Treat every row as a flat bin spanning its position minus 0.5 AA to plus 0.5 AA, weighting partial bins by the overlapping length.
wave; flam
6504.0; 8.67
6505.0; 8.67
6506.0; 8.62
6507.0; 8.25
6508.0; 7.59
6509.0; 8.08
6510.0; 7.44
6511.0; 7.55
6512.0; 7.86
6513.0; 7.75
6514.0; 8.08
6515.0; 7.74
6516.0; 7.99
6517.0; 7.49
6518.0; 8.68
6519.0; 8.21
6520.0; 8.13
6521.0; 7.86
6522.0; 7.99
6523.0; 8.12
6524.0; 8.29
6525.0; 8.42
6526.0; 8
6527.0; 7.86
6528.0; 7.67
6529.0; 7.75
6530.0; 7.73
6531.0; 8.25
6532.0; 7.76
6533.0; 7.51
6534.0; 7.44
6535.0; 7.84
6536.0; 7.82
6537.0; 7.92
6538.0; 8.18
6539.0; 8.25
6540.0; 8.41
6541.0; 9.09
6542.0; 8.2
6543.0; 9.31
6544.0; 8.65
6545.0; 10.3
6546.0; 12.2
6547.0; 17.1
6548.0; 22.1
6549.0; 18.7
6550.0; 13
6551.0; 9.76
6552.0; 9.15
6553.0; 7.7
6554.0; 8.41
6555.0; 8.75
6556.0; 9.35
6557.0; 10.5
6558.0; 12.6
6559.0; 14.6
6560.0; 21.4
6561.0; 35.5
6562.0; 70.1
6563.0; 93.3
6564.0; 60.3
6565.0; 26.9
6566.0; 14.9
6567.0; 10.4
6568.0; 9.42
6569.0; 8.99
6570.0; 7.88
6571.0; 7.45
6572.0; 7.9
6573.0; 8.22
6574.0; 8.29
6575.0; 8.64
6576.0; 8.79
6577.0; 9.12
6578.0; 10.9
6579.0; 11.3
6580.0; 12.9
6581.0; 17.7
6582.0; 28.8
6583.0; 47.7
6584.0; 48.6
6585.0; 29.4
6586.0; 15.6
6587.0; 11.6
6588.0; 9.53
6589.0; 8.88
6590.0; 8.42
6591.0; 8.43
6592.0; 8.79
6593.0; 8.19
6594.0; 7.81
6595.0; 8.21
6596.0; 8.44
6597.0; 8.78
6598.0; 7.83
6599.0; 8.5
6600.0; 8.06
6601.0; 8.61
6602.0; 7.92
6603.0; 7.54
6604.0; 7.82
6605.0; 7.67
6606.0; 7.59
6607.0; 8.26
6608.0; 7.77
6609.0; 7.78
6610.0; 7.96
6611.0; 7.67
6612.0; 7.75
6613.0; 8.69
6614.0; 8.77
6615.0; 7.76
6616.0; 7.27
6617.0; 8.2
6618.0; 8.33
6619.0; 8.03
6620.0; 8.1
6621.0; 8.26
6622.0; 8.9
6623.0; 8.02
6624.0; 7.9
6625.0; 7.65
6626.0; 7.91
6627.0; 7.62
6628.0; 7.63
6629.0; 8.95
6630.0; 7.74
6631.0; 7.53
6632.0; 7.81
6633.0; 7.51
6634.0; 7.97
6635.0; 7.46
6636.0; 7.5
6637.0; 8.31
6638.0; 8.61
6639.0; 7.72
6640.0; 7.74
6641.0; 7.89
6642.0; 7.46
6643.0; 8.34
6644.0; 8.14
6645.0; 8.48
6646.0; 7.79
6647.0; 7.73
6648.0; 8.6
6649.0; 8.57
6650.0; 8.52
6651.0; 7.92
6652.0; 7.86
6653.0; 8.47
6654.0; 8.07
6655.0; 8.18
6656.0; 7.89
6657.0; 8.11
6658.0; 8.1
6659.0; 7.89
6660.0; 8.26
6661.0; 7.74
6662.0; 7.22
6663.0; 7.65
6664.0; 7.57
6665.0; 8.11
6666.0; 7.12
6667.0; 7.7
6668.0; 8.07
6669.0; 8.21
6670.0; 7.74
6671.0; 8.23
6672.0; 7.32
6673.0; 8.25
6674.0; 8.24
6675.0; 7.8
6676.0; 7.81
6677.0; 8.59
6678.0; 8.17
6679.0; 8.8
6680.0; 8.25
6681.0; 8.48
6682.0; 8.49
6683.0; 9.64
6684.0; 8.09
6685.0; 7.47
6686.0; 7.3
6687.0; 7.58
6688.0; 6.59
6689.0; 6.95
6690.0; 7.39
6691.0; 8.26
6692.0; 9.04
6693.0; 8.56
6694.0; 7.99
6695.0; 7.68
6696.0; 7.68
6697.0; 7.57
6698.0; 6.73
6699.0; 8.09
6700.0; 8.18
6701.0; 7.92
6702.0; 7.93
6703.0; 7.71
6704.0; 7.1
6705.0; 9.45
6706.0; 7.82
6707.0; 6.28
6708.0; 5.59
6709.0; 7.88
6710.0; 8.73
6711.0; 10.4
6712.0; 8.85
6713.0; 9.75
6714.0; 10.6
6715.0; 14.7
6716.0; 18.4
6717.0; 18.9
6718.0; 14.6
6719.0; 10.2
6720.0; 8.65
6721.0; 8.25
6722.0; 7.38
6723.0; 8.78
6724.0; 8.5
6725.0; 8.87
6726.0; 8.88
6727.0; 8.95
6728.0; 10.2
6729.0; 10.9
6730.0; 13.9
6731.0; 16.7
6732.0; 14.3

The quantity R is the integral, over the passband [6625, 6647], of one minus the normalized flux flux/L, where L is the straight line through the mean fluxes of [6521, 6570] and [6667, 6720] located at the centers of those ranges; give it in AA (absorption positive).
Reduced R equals 6.4 AA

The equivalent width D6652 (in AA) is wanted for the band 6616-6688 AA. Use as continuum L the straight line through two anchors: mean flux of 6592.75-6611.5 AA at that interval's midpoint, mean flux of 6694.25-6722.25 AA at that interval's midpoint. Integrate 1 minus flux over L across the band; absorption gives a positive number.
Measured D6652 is 5.46 AA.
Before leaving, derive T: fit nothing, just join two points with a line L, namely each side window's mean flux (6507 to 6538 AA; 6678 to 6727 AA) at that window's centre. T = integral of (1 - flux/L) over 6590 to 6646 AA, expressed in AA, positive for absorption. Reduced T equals 2.6 AA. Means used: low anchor 7.9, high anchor 8.89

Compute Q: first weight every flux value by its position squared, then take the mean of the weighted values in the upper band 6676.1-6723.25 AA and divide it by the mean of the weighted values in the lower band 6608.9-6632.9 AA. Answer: 1.14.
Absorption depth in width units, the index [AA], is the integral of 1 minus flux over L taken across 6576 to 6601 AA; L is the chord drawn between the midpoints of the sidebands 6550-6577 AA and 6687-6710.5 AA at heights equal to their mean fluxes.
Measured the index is 3.7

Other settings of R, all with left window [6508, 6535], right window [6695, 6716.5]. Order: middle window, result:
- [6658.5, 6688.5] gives 2.7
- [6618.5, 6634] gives 0.9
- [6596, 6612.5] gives 0.7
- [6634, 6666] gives 2.3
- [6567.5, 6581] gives -2.2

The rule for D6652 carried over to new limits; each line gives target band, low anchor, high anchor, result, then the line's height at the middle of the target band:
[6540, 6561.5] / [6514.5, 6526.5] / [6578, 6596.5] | -1.9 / 11.9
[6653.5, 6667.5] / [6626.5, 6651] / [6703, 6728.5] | 1.1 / 8.51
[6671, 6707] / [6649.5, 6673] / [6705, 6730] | 4.2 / 9.02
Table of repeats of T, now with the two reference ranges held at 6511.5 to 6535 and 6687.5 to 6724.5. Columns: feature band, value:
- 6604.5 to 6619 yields 0.9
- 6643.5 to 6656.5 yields 0.8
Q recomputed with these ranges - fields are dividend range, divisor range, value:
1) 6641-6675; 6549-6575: 0.42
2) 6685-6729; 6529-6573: 0.60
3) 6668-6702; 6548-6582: 0.45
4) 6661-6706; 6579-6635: 0.75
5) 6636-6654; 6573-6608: 0.65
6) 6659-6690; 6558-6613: 0.51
